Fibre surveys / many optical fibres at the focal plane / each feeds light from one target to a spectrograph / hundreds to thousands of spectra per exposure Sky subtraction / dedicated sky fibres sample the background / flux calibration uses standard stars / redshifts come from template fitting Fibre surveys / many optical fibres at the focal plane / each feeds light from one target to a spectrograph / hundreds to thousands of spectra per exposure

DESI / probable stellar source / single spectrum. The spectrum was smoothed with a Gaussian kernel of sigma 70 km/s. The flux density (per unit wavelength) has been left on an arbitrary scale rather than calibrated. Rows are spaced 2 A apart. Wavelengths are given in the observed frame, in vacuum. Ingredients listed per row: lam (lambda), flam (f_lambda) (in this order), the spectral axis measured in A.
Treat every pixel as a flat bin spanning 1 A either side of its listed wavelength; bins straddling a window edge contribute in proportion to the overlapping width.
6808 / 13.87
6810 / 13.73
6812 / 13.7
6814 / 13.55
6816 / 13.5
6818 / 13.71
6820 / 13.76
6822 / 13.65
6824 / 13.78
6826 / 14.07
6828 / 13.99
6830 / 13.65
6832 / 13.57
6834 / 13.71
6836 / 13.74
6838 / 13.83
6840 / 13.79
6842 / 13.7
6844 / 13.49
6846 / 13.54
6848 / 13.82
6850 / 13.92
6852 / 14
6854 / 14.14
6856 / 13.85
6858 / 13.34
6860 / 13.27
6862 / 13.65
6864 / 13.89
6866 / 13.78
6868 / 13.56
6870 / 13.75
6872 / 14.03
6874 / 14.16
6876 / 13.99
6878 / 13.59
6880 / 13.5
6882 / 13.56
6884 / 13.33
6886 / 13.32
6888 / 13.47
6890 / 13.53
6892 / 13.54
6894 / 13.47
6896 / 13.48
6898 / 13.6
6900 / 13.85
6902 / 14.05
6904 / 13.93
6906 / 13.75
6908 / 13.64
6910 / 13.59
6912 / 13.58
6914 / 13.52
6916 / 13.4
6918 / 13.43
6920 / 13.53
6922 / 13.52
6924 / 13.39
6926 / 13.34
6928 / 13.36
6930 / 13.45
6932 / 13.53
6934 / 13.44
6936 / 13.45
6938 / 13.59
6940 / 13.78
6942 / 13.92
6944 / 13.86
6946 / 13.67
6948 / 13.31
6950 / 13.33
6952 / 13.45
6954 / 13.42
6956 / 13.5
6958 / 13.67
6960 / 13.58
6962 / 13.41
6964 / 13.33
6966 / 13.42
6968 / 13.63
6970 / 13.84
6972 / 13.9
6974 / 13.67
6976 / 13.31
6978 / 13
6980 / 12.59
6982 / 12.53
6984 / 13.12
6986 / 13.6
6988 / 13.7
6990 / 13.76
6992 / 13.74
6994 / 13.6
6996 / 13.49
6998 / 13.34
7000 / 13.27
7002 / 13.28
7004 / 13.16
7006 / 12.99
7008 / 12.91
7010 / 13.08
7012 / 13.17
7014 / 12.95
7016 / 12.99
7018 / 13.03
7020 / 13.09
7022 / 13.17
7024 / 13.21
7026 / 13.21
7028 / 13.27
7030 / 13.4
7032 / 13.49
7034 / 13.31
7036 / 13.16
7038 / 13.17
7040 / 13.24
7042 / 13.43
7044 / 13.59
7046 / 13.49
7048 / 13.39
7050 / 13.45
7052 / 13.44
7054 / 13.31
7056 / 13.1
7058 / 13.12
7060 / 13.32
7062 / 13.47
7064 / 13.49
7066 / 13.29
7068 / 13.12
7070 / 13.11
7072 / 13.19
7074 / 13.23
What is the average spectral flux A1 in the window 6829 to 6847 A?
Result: 13.7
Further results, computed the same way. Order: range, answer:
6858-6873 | 13.7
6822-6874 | 13.8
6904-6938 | 13.5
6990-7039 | 13.2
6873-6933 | 13.6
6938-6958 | 13.6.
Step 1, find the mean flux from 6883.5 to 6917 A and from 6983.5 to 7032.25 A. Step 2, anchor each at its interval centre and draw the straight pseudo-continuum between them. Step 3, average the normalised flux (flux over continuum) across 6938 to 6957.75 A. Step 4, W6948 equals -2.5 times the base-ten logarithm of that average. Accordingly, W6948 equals -0.01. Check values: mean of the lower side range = 13.6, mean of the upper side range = 13.3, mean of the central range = 13.6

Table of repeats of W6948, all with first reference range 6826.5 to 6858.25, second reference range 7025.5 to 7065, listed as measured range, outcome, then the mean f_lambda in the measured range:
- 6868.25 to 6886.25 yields 0.000 mag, 13.7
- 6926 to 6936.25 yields 0.012 mag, 13.4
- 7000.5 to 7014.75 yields 0.028 mag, 13.1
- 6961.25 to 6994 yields 0.006 mag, 13.4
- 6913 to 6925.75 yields 0.012 mag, 13.5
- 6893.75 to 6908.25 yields -0.007 mag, 13.7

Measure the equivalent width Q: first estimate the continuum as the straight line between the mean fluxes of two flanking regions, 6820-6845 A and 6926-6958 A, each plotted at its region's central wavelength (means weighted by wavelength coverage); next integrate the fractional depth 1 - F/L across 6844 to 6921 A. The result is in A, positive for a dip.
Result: -0.08 A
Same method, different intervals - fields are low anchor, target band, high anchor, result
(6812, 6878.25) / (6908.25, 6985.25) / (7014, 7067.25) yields 0.29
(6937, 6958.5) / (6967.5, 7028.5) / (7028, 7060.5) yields 0.83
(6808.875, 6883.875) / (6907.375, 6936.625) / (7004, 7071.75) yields 0.13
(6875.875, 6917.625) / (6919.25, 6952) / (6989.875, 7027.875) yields -0.15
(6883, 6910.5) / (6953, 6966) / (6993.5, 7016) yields -0.11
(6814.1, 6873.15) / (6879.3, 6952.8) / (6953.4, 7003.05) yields 0.10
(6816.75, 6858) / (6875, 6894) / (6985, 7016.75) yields 0.15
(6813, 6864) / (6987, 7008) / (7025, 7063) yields 0.02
